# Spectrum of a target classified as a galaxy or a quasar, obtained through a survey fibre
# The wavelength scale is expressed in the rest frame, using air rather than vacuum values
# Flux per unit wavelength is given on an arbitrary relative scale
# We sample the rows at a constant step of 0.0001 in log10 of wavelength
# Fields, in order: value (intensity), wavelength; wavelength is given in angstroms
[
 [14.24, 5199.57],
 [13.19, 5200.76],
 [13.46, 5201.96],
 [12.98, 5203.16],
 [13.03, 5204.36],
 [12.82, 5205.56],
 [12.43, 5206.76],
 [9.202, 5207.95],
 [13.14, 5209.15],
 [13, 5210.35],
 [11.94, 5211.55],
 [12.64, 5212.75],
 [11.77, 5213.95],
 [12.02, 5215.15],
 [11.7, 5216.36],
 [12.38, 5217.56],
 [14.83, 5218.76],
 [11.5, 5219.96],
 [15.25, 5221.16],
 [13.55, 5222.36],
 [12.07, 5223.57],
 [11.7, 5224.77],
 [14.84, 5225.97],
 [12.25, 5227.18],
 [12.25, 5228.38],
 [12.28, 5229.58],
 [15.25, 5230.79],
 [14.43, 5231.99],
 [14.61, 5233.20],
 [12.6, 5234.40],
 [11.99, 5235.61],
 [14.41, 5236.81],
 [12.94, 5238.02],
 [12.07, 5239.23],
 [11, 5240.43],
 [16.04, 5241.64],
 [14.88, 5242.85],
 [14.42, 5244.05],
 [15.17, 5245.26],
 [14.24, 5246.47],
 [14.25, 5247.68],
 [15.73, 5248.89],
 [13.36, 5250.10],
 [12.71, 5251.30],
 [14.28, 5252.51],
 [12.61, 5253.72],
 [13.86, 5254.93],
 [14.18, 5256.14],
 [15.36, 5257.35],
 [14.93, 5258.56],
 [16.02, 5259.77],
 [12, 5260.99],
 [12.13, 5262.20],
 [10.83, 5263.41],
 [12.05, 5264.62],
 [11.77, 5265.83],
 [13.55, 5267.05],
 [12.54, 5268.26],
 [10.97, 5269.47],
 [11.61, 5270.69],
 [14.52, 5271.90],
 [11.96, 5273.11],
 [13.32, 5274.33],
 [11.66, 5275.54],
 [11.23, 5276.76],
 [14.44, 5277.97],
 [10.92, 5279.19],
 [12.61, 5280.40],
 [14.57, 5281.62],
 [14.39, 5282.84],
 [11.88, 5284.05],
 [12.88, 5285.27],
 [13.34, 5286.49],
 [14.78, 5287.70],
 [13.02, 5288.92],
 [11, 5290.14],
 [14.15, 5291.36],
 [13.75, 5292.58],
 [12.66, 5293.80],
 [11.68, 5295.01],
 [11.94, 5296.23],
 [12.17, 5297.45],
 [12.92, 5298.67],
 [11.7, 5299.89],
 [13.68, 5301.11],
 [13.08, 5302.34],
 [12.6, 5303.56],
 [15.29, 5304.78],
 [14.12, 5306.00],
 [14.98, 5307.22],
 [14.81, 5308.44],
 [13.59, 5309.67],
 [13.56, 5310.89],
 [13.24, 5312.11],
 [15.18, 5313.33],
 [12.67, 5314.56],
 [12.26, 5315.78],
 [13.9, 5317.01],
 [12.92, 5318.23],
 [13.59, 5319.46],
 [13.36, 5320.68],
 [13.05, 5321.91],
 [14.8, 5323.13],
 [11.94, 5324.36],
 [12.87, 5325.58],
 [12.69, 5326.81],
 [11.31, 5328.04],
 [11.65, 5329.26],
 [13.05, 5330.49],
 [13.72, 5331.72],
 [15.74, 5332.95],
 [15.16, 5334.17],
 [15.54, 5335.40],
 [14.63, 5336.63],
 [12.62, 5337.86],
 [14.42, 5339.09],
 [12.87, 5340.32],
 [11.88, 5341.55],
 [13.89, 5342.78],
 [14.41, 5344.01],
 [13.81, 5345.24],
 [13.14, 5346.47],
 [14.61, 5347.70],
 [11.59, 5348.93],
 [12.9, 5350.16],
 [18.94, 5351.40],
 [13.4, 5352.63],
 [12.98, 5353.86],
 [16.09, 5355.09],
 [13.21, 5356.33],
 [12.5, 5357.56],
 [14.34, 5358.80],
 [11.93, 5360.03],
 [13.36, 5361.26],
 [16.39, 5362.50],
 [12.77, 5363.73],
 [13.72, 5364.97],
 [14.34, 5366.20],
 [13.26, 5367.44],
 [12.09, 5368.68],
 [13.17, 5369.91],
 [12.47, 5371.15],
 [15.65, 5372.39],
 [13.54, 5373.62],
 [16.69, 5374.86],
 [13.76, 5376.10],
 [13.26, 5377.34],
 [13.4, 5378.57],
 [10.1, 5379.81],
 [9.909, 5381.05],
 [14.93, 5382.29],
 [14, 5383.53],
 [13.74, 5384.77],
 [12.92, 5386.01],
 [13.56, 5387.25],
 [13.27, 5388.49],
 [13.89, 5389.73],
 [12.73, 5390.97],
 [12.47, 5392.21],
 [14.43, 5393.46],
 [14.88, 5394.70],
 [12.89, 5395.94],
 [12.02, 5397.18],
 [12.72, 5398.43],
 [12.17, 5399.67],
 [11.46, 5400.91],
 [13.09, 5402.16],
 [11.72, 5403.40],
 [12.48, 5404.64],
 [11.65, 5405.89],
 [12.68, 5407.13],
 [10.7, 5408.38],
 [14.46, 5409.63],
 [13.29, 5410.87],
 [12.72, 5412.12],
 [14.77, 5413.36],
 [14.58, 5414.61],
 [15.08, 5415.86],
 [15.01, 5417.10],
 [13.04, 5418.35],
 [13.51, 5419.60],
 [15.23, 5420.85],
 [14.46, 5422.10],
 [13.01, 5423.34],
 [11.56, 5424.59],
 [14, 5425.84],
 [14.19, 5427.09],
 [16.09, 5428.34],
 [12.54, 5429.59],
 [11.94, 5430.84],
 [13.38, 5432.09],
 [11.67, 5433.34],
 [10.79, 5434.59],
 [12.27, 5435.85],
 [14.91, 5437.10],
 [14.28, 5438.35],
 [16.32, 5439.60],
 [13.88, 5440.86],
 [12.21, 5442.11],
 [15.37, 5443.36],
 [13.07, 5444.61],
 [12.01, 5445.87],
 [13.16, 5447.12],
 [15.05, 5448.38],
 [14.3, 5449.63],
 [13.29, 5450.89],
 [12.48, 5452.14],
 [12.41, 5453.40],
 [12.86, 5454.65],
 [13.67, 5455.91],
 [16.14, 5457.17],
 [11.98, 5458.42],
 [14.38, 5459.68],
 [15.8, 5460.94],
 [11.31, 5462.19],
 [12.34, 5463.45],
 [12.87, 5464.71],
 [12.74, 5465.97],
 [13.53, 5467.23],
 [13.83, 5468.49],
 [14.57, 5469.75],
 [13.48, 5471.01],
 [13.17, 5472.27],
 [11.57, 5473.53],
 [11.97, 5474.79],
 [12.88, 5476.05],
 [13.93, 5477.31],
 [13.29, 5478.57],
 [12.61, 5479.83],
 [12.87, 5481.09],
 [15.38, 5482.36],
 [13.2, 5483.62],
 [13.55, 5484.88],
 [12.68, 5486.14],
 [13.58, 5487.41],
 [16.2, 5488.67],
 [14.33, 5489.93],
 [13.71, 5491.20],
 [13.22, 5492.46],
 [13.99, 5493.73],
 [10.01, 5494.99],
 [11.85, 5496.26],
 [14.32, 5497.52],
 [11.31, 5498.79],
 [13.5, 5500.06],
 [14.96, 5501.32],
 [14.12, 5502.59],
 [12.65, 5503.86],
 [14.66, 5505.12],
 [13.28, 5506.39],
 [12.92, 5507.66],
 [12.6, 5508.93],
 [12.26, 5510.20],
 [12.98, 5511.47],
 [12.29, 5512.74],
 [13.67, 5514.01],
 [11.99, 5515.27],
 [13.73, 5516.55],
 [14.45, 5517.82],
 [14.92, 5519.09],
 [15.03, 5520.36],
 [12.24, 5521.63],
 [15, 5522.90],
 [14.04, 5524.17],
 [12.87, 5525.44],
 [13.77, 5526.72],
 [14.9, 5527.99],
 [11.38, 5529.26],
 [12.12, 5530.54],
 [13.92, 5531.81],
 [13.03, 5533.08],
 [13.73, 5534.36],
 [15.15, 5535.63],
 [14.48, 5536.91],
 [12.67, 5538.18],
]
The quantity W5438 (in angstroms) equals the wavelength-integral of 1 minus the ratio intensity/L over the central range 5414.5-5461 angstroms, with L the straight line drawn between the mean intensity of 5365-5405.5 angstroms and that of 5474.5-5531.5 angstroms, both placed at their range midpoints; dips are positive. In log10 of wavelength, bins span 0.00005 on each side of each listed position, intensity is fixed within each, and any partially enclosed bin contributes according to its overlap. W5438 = -1.4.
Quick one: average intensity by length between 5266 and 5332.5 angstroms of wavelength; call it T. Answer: 13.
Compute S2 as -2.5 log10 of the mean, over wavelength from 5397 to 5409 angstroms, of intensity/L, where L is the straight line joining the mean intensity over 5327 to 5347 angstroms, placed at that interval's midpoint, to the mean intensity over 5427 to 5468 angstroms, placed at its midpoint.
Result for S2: 0.12 mag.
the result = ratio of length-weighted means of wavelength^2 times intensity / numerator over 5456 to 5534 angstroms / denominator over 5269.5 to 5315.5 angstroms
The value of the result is 1.1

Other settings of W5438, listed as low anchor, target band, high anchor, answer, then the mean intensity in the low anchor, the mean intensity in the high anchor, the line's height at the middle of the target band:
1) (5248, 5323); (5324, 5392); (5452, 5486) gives -1.6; 13.2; 13.3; 13.2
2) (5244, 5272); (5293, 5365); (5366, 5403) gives -1.2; 13.4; 13.2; 13.3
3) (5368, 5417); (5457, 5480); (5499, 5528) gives 0.3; 13.2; 13.5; 13.4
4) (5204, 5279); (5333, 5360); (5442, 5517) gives -1.5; 13.1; 13.3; 13.2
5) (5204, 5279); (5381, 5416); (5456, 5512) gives 0.4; 13.1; 13.3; 13.2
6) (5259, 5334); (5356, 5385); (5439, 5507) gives -0.5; 13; 13.4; 13.2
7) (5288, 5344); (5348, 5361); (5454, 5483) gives -0.4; 13.3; 13.4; 13.3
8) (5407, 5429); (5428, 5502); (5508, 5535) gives 1.4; 13.8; 13.4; 13.6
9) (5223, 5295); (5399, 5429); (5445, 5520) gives -0.1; 13.2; 13.3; 13.3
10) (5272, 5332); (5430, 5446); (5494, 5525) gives -0.1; 13.1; 13.3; 13.2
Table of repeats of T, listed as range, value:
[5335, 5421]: 13.5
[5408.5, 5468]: 13.5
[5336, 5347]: 13.5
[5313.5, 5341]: 13.4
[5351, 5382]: 13.6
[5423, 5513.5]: 13.3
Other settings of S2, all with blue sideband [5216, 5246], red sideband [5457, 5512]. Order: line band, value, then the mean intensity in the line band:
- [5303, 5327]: -0.02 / 13.6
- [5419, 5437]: 0.01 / 13.2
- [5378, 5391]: 0.03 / 13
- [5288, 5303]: 0.06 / 12.7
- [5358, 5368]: -0.03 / 13.7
